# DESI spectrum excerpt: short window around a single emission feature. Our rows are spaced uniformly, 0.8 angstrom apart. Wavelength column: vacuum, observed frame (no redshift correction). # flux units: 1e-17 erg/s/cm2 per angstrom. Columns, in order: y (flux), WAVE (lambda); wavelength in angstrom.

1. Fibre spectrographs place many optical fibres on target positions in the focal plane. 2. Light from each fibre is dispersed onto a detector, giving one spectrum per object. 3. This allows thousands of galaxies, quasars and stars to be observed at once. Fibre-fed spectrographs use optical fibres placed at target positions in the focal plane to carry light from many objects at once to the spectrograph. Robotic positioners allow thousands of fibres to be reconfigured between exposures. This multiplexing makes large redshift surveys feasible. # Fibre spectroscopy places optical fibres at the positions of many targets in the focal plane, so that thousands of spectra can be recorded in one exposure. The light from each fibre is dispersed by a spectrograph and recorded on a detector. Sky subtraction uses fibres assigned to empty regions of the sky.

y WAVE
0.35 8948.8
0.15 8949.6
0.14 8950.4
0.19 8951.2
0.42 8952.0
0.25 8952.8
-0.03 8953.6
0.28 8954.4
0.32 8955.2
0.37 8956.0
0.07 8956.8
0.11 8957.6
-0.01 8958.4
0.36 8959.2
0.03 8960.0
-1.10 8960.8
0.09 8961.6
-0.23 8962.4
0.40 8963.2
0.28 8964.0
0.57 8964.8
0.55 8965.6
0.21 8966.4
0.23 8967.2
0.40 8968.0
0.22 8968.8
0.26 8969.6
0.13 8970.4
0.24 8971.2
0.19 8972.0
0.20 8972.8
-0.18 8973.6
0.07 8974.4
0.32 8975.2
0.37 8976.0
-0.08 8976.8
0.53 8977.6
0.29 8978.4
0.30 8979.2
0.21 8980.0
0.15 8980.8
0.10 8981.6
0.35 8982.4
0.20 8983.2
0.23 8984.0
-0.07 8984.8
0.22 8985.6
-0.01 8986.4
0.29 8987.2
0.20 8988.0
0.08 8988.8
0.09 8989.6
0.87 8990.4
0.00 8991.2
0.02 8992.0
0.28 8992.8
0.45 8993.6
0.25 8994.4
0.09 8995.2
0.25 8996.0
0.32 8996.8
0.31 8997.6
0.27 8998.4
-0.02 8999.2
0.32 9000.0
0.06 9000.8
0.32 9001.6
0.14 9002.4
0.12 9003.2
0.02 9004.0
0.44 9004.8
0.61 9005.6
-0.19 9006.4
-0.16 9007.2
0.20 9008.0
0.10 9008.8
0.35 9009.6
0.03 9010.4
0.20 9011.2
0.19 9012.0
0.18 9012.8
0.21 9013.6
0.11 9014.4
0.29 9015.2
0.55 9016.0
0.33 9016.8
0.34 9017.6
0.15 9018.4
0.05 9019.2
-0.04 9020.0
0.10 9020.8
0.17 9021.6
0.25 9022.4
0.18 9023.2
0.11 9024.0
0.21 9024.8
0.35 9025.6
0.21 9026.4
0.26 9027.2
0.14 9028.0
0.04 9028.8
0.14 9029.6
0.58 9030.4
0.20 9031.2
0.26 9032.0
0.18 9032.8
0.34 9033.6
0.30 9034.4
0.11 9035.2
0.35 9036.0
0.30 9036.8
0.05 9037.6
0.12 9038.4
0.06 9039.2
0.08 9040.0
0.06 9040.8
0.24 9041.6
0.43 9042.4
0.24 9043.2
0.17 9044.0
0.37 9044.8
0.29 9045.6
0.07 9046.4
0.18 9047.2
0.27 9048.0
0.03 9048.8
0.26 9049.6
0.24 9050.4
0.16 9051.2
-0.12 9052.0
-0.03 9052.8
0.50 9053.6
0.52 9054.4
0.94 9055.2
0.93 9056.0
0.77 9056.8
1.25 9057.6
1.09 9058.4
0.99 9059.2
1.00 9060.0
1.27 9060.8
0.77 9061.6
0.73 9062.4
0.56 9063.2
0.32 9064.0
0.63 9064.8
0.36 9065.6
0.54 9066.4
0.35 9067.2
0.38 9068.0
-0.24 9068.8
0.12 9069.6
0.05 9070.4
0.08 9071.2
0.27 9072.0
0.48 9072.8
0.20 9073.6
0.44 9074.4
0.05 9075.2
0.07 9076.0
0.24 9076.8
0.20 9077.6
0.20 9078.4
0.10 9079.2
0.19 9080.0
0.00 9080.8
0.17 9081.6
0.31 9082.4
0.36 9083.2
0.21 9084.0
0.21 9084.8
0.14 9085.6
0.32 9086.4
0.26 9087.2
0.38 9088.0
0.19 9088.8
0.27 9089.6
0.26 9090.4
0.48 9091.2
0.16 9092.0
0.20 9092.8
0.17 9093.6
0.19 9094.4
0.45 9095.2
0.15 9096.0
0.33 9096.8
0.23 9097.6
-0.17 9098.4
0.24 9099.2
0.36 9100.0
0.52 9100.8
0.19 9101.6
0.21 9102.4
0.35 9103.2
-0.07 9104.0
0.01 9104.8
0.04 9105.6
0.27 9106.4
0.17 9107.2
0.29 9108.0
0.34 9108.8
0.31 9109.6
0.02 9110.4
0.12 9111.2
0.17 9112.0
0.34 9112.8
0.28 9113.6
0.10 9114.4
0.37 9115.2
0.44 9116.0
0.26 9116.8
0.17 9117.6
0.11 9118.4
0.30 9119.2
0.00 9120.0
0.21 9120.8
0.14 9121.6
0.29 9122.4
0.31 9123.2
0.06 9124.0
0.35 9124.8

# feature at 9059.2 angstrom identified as Hgamma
